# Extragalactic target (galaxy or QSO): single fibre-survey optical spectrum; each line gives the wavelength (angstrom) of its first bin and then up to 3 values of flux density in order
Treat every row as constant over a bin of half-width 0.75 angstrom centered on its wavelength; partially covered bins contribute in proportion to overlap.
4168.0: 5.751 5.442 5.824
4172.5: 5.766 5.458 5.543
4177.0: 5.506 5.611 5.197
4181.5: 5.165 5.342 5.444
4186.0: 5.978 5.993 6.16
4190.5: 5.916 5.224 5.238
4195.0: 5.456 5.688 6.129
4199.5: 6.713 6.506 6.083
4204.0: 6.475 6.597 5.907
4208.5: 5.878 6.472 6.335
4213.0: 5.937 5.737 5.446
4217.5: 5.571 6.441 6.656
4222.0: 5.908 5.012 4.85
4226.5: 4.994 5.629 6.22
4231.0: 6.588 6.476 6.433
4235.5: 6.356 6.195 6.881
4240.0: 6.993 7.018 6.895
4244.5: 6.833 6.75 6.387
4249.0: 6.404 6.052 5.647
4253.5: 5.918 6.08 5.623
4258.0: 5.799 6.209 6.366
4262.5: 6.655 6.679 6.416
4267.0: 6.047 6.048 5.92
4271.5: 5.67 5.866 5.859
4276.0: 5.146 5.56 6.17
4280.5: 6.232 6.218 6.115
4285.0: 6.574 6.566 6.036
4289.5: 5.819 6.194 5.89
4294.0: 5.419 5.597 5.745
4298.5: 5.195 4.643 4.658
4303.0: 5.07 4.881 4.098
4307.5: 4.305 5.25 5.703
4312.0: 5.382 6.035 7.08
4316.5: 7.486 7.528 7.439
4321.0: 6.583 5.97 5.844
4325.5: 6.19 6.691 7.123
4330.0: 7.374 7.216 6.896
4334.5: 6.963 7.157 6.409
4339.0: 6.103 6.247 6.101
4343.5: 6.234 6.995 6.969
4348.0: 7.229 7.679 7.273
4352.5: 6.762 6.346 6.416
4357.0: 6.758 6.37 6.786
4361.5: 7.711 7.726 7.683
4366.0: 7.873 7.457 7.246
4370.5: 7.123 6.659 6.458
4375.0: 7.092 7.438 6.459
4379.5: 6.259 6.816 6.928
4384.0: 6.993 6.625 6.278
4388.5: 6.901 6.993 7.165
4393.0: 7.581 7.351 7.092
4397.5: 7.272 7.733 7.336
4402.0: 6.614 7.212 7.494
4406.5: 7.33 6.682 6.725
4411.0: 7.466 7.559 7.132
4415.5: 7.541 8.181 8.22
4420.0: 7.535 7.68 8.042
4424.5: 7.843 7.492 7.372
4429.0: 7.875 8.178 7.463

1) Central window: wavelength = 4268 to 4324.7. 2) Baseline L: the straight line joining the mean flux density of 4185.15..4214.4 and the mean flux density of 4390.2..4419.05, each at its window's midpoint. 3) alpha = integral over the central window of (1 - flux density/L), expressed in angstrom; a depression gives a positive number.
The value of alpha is 6.9 angstrom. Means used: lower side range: 6.03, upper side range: 7.34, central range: 5.84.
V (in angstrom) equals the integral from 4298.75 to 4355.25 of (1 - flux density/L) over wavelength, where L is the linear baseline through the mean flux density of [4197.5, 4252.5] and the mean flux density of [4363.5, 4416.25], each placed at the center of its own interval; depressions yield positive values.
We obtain 3.8 angstrom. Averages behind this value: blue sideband 6.2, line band 6.31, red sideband 7.1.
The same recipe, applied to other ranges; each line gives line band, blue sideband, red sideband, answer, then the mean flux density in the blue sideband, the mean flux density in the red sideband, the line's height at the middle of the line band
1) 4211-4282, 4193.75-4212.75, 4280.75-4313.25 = -3.03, 6.16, 5.51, 5.86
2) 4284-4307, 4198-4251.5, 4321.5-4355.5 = 3.64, 6.21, 6.71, 6.52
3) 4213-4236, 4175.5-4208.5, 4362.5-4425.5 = 0.62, 5.82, 7.23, 6.05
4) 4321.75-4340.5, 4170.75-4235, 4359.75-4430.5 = 0.42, 5.85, 7.27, 6.8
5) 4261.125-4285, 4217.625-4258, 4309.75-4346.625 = 1.09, 6.18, 6.62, 6.36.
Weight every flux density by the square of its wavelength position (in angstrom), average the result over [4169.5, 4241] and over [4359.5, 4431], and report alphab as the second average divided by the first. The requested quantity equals 1.3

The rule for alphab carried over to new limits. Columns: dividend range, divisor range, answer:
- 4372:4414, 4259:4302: 1.25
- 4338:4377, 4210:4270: 1.19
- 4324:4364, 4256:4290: 1.16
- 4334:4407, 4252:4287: 1.21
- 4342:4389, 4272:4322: 1.23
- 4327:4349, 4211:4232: 1.23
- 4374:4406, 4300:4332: 1.20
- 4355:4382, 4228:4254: 1.15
